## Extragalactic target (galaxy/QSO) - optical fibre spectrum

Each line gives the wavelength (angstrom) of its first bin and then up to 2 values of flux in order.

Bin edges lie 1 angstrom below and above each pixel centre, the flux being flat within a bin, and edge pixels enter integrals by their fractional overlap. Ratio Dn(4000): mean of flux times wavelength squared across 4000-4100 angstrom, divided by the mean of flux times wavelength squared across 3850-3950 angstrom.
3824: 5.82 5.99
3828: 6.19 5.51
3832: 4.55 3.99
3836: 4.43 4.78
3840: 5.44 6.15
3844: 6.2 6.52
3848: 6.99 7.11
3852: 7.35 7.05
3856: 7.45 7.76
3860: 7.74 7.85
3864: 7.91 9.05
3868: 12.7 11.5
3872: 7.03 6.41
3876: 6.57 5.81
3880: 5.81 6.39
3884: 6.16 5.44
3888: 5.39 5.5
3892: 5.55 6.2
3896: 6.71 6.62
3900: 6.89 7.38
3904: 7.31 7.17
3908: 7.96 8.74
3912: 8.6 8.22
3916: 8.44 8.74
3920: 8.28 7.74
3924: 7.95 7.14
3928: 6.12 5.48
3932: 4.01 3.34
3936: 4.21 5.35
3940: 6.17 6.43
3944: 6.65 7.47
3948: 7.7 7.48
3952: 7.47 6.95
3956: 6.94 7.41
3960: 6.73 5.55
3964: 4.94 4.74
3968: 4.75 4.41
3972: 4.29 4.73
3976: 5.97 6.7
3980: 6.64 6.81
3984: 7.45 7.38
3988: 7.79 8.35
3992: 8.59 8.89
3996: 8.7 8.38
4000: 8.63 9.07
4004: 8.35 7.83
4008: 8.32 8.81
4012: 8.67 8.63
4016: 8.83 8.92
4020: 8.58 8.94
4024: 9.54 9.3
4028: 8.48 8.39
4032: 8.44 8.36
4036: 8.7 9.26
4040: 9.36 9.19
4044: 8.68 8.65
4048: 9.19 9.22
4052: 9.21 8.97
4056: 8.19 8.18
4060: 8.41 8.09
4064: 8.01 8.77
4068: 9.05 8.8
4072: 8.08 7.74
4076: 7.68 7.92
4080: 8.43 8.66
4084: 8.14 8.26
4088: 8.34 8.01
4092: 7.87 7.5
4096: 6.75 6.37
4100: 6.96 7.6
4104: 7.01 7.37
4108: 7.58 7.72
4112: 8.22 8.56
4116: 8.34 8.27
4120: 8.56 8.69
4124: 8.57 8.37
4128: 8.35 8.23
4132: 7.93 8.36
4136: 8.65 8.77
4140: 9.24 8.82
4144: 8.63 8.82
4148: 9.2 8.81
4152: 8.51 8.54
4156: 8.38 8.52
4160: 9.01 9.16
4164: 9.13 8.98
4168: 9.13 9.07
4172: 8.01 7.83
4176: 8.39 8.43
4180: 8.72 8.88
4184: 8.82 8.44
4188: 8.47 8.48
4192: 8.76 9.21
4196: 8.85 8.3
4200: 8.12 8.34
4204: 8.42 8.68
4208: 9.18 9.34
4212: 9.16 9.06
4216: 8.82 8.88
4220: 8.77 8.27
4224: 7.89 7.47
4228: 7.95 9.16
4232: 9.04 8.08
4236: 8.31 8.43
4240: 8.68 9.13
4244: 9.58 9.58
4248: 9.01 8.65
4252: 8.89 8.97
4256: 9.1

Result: 1.29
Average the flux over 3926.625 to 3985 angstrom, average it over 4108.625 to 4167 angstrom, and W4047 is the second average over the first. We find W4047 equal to 1.4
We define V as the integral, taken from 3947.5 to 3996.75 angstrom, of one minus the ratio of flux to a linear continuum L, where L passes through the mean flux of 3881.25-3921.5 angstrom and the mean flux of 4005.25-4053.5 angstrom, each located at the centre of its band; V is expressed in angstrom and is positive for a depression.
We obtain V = 8.46 angstrom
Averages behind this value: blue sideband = 7.1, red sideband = 8.82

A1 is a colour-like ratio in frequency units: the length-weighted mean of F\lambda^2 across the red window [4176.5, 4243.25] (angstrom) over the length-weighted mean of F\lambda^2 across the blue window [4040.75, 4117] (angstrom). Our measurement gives 1.13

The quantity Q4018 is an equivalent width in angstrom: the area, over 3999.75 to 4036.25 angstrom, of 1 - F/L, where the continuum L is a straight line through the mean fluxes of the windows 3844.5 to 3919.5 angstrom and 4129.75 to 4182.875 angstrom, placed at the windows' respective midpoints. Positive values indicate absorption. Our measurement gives -3.0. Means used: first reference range 7.35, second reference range 8.68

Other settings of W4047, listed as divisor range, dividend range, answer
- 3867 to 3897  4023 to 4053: 1.30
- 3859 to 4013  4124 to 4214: 1.23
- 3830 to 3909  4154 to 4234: 1.28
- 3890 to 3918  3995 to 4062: 1.19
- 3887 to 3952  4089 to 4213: 1.24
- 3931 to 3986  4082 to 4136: 1.32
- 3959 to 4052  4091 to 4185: 1.06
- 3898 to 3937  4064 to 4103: 1.13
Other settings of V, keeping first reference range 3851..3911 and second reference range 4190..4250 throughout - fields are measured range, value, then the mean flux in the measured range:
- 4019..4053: -4.3 angstrom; 8.91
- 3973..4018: -1.0 angstrom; 7.91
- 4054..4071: -0.9 angstrom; 8.47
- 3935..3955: 2.5 angstrom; 6.59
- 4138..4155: -0.9 angstrom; 8.82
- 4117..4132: -0.2 angstrom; 8.4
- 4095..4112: 2.0 angstrom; 7.23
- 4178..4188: -0.1 angstrom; 8.66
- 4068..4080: -0.1 angstrom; 8.16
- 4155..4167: -0.6 angstrom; 8.86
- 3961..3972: 4.0 angstrom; 4.82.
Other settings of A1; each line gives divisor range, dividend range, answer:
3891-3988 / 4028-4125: 1.34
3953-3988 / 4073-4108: 1.34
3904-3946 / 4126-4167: 1.42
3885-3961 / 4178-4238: 1.46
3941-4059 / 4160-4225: 1.22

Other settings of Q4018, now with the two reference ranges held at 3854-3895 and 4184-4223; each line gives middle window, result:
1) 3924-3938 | 4.1 angstrom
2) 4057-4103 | 0.9 angstrom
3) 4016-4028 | -1.7 angstrom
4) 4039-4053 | -1.9 angstrom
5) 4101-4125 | 0.8 angstrom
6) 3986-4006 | -1.7 angstrom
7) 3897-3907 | 0.4 angstrom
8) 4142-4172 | -1.1 angstrom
